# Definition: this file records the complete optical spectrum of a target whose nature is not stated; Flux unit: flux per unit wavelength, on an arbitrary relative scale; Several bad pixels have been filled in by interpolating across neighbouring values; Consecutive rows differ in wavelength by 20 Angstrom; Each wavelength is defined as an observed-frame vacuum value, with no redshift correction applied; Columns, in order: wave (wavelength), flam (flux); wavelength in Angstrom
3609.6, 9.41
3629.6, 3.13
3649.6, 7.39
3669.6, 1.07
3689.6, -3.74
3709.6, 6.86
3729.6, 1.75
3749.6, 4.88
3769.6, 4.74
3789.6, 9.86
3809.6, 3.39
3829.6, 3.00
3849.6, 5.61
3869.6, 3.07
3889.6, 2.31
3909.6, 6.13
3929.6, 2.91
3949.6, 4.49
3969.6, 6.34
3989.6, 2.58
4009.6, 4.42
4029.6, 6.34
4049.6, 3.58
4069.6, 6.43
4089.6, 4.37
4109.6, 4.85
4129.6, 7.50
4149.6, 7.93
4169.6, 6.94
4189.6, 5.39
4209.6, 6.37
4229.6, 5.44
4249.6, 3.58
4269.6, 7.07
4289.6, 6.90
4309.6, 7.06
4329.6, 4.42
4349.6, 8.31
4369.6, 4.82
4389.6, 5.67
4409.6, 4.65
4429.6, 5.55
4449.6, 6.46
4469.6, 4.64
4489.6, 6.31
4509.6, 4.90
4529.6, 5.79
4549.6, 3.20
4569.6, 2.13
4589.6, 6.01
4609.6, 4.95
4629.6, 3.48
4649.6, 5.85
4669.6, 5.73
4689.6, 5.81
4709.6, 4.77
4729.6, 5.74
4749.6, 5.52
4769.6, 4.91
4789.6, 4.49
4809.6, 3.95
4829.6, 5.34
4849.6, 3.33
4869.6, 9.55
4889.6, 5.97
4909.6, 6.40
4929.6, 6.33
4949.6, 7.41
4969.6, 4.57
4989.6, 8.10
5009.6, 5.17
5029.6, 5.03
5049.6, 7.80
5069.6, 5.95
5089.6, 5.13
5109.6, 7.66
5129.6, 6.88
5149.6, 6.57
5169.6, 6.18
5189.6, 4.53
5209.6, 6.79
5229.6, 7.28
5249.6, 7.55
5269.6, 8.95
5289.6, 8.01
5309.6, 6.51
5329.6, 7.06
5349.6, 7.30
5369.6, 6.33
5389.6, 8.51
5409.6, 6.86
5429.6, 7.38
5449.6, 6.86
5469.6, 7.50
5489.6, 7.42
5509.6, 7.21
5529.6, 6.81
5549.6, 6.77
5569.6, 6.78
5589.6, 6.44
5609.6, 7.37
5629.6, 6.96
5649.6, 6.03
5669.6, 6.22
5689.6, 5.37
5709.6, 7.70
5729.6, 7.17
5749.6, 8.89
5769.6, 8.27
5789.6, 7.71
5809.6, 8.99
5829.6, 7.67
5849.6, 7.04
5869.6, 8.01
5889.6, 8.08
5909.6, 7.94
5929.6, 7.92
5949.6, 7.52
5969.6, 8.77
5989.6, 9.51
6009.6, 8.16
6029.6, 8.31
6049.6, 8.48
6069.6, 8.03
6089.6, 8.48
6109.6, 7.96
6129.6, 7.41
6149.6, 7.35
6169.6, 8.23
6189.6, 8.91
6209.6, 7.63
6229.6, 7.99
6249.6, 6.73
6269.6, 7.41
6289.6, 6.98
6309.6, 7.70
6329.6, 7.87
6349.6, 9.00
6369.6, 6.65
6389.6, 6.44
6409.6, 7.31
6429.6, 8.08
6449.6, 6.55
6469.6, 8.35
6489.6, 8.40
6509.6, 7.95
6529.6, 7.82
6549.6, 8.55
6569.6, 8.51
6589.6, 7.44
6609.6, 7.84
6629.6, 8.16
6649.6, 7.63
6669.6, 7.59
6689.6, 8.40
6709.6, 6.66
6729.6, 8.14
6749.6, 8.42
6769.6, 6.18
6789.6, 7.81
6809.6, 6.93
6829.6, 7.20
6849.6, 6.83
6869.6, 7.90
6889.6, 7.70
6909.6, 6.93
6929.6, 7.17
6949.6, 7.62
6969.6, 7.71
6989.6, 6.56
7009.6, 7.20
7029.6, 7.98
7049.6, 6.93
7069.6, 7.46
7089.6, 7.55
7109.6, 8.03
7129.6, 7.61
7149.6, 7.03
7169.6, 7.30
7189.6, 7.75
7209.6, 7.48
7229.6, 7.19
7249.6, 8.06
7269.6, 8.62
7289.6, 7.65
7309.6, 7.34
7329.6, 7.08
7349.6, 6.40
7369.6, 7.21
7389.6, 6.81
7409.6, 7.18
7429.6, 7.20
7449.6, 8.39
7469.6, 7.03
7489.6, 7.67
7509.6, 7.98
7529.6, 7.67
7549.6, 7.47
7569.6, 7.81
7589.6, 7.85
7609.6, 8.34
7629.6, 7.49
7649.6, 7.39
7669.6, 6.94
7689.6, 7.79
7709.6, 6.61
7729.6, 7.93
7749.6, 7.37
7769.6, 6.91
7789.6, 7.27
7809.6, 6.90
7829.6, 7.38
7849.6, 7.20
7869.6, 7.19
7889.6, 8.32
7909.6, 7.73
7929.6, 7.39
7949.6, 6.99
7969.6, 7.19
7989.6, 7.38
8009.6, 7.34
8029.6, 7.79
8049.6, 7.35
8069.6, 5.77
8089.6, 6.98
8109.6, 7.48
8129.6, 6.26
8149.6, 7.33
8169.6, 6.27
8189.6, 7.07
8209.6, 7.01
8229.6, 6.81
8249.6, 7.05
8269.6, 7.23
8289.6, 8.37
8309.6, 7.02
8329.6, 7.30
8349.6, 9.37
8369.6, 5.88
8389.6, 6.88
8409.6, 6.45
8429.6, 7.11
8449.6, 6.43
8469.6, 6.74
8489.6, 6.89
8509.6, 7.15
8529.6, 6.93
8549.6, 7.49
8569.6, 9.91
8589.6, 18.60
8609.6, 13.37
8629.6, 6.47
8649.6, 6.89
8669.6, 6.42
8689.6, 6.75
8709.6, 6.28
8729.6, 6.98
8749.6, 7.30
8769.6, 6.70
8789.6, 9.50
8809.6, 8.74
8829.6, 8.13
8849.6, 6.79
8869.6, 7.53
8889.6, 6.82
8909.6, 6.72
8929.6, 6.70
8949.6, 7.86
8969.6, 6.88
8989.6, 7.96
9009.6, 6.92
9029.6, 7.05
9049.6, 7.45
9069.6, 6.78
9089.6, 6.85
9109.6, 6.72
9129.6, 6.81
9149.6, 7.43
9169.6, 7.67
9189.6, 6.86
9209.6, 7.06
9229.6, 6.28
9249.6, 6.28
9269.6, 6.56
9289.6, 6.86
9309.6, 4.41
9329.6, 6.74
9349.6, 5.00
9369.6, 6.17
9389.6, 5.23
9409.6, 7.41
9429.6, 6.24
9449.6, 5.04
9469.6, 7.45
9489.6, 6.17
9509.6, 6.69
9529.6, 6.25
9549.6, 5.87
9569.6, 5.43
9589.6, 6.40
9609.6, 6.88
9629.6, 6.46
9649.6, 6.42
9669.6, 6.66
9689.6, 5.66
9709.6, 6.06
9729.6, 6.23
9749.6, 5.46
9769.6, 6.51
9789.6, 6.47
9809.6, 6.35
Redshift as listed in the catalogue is 0.307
